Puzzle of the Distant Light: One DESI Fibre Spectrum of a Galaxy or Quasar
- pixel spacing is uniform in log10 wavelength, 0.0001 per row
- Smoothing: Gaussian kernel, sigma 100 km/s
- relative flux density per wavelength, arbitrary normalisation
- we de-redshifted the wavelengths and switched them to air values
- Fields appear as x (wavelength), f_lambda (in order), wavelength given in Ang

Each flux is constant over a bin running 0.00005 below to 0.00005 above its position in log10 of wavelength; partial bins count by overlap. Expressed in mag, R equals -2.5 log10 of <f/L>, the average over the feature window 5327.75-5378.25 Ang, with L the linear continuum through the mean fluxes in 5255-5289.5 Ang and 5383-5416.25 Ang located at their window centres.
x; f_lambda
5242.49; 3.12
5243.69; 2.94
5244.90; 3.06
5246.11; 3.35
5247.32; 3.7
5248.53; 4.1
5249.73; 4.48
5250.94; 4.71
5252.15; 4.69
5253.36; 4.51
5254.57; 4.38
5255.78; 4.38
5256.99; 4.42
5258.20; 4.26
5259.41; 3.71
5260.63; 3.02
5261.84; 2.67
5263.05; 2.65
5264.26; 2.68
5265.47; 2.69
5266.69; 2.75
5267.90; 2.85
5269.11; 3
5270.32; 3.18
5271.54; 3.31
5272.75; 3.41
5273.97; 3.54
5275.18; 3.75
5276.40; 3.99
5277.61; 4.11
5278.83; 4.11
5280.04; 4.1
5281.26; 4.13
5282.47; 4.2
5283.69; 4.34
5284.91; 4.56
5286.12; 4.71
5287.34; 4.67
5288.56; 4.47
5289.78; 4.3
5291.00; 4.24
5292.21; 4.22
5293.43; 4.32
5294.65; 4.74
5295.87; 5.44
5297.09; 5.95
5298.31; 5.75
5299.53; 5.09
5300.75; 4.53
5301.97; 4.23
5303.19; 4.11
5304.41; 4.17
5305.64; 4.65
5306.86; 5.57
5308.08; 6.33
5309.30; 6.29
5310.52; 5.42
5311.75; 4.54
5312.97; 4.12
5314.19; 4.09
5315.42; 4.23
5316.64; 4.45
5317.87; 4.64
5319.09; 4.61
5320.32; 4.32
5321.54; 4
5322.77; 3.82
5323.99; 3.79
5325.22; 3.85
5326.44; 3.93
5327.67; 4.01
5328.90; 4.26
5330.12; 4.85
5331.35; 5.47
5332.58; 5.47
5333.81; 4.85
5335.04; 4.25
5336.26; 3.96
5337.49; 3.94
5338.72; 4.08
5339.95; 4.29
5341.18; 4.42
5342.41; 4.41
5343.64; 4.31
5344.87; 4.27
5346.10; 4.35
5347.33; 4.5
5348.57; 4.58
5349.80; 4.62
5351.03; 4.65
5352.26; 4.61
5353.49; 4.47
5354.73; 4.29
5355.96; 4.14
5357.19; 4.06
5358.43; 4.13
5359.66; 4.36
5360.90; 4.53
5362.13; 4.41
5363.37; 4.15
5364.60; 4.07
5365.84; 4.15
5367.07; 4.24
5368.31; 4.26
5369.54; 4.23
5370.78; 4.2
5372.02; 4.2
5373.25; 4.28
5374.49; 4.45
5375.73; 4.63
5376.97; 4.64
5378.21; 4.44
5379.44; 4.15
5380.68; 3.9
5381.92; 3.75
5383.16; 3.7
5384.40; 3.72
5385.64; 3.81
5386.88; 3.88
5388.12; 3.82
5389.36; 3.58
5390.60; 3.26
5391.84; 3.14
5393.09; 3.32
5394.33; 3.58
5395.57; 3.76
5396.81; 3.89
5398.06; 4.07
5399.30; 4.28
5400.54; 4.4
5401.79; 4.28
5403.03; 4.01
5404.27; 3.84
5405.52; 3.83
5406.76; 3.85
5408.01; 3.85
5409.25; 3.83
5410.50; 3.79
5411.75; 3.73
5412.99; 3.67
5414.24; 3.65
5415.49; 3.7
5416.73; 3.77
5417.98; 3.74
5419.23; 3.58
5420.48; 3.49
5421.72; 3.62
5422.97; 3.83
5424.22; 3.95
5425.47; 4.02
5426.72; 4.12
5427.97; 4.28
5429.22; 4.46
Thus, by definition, -0.17 mag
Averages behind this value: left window 3.71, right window 3.79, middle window 4.4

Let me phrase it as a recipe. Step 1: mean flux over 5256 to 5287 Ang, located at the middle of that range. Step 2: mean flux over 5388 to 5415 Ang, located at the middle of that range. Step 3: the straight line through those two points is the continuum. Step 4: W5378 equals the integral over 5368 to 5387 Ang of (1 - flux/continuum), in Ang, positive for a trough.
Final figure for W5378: -1.9 Ang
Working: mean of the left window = 3.62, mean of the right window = 3.79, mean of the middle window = 4.15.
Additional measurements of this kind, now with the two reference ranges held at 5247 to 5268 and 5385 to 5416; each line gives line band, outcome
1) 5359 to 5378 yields -2.7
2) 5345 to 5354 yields -1.8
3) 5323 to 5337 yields -2.4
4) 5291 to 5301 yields -3.3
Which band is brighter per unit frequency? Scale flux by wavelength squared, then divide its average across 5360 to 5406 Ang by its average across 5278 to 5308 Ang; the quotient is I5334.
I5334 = 0.90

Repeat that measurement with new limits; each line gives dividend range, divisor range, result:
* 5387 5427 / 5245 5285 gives 1.07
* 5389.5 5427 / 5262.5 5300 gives 0.98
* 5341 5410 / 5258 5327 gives 1.01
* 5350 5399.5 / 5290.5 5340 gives 0.91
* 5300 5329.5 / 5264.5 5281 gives 1.33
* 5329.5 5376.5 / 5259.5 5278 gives 1.43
